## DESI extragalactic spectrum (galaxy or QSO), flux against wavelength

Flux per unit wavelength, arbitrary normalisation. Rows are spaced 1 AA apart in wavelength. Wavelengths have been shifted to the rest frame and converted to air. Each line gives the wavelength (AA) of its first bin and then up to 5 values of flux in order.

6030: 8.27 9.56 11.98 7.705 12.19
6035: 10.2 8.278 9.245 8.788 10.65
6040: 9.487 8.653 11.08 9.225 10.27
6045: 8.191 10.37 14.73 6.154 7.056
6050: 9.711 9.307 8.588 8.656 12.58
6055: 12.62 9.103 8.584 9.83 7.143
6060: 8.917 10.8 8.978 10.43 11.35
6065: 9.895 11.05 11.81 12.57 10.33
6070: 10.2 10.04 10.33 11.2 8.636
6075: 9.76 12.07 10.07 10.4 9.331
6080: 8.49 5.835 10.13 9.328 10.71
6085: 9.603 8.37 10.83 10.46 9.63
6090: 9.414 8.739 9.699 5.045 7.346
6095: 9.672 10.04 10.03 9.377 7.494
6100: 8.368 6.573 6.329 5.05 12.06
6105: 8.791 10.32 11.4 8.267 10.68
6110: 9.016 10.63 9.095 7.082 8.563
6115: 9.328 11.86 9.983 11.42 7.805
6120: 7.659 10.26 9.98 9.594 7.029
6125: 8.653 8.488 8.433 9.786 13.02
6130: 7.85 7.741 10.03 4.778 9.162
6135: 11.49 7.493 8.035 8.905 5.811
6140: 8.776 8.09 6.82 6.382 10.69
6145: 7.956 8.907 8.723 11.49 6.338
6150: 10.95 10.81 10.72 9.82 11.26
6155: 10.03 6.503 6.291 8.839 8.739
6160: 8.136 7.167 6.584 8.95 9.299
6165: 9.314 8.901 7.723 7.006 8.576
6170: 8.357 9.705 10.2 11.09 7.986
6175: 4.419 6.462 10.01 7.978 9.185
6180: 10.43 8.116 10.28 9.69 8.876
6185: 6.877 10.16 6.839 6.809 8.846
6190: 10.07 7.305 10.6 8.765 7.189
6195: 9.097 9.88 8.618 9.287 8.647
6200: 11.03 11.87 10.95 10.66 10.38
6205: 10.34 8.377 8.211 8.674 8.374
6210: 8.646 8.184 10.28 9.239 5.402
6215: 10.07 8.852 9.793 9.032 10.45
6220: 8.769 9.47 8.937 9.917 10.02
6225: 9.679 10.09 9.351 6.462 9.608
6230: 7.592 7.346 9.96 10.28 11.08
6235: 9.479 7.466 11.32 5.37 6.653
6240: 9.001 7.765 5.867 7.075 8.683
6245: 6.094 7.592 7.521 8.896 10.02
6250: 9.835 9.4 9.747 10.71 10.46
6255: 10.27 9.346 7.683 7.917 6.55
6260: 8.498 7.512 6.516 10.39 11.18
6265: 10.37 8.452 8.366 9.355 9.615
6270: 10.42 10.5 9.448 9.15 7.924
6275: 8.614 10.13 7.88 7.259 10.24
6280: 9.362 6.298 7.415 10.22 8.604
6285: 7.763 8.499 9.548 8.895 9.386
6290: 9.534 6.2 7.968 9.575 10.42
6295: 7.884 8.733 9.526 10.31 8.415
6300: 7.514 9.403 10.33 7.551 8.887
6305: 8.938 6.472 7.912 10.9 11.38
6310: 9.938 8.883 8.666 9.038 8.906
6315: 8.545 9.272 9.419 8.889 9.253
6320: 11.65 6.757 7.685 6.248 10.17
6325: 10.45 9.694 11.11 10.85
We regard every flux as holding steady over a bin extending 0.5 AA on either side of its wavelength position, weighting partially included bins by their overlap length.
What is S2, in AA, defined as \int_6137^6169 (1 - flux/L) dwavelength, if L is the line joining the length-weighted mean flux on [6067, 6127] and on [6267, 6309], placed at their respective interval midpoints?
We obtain 2.2 AA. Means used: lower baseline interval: 9.33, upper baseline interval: 8.88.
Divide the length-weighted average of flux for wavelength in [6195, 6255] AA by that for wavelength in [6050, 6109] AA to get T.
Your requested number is 0.95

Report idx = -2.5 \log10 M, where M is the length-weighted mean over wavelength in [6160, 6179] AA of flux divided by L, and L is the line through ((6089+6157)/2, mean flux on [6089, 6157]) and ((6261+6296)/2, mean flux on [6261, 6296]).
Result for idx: 0.072 mag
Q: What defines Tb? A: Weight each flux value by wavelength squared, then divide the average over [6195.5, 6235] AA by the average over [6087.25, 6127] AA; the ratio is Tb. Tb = 1.07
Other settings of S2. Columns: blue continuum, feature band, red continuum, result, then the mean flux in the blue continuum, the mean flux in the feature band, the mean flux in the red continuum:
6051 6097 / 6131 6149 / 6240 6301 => 2.0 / 9.75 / 8.37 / 8.76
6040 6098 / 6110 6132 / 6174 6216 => 0.3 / 9.7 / 9.26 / 8.89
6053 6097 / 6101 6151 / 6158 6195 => 1.3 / 9.79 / 8.91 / 8.53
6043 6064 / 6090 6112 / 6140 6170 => 0.8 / 9.63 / 8.83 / 8.65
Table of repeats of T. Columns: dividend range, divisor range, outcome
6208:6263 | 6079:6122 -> 0.96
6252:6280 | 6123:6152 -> 1.04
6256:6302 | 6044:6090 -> 0.89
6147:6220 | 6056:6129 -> 0.95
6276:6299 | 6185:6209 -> 0.95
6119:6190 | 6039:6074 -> 0.87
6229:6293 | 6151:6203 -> 0.99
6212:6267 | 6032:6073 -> 0.89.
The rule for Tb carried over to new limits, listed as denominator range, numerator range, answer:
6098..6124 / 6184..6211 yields 1.03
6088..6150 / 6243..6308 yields 1.05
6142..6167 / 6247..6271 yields 1.08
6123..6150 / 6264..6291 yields 1.10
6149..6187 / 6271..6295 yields 1.04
